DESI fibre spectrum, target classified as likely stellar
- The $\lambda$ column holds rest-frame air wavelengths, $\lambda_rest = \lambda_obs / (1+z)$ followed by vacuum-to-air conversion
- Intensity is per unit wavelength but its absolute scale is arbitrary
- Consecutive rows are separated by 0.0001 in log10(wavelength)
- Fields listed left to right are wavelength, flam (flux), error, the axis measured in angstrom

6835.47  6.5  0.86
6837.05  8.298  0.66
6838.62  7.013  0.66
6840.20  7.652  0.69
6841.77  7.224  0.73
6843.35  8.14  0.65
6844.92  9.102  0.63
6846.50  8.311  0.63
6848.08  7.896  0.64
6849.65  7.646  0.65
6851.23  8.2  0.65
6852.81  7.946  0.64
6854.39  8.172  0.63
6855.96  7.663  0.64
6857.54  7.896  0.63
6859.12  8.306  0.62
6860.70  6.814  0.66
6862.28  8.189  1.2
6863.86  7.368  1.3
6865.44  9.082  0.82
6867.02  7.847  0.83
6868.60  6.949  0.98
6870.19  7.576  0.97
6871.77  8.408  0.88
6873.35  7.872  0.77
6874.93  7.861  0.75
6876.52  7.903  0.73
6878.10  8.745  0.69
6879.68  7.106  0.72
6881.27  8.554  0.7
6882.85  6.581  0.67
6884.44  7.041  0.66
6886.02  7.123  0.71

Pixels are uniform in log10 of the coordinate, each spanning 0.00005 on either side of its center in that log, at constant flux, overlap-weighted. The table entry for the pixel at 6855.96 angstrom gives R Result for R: 7.663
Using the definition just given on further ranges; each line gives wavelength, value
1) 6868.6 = 6.949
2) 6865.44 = 9.082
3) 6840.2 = 7.652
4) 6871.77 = 8.408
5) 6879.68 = 7.106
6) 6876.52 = 7.903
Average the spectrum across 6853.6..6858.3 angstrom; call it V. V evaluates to 7.92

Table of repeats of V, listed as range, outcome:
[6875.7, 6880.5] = 7.91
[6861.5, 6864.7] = 7.8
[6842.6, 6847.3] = 8.52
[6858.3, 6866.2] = 7.95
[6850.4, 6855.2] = 8.1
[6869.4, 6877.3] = 7.92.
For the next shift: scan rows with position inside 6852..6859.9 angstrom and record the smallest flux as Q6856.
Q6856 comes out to 7.663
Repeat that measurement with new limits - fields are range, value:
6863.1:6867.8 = 7.368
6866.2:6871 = 6.949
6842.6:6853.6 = 7.646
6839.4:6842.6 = 7.224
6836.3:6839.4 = 7.013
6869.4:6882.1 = 7.106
